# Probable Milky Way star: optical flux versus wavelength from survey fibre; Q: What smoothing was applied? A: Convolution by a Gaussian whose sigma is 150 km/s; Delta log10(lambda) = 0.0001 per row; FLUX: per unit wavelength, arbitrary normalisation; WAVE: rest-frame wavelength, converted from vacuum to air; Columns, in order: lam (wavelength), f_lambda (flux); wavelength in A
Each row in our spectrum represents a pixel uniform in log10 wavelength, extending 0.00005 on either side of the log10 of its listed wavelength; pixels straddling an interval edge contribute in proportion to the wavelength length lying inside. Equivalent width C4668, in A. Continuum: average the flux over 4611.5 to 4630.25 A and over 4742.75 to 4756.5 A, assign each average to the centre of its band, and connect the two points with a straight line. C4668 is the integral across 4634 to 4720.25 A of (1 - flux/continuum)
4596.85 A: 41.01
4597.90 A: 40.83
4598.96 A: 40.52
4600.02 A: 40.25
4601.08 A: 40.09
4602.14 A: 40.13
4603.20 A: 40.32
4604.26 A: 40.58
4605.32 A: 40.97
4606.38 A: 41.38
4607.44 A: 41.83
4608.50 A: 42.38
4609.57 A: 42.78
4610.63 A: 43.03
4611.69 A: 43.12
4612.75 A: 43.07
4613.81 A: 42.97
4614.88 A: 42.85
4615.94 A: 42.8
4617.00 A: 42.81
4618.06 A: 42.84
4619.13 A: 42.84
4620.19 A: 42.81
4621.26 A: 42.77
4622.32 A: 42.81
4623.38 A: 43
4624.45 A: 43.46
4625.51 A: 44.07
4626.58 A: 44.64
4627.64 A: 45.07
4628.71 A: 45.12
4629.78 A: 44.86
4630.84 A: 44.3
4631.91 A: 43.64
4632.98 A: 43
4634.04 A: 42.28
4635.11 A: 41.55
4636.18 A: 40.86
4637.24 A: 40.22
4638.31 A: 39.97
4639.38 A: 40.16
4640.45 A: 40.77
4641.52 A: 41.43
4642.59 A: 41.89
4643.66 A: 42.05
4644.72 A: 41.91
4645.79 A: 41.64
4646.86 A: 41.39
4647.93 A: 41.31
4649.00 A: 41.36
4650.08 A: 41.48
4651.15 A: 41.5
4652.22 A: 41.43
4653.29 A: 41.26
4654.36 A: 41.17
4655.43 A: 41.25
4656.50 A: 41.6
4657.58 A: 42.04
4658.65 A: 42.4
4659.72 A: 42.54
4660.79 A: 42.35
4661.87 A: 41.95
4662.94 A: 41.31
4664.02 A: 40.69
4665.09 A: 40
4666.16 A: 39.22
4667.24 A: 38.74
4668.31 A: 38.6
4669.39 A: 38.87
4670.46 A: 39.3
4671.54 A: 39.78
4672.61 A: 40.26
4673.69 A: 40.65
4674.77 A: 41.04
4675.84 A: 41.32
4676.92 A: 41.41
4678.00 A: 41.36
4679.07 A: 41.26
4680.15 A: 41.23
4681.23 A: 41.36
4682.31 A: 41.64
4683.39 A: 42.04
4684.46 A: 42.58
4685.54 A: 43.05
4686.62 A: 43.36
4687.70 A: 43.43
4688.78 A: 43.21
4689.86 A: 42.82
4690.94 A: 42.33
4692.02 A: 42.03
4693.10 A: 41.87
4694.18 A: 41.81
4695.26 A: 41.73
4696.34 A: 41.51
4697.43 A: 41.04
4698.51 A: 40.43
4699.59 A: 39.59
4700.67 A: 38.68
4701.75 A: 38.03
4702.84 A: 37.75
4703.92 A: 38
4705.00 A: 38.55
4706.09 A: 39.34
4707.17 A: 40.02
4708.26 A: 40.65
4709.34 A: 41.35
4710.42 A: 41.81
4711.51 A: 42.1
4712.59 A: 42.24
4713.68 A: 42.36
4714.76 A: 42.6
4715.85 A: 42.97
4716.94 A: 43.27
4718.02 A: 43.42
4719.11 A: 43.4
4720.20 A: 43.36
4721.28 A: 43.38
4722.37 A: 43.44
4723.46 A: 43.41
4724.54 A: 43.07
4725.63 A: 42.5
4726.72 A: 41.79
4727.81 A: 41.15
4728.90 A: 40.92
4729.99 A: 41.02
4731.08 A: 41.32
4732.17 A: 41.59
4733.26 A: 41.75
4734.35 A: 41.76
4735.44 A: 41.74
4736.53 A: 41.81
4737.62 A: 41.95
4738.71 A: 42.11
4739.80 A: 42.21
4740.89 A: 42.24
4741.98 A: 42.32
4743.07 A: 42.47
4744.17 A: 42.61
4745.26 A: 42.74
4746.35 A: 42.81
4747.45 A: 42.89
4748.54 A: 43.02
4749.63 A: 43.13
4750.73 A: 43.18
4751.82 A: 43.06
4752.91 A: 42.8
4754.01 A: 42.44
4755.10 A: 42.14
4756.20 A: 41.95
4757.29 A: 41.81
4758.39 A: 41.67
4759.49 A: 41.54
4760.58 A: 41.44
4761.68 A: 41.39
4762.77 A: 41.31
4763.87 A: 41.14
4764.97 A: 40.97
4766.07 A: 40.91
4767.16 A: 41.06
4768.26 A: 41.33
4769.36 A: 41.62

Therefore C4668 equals 3.79 A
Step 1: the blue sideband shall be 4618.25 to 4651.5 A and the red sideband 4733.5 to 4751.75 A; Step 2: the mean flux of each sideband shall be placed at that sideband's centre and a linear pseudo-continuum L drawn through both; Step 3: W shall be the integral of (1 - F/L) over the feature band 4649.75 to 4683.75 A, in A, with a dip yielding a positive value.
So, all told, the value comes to 1.2 A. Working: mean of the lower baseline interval 42.4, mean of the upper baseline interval 42.5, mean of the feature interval 41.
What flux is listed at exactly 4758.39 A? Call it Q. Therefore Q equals 41.67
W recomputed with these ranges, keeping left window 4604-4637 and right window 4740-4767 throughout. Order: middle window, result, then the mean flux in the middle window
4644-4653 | 0.3 A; 41.5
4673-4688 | 0.3 A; 41.8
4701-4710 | 0.7 A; 39.2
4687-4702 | 0.4 A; 41.4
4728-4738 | 0.2 A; 41.5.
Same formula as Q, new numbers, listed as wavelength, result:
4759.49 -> 41.54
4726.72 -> 41.79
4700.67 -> 38.68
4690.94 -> 42.33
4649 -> 41.36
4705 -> 38.55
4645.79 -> 41.64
